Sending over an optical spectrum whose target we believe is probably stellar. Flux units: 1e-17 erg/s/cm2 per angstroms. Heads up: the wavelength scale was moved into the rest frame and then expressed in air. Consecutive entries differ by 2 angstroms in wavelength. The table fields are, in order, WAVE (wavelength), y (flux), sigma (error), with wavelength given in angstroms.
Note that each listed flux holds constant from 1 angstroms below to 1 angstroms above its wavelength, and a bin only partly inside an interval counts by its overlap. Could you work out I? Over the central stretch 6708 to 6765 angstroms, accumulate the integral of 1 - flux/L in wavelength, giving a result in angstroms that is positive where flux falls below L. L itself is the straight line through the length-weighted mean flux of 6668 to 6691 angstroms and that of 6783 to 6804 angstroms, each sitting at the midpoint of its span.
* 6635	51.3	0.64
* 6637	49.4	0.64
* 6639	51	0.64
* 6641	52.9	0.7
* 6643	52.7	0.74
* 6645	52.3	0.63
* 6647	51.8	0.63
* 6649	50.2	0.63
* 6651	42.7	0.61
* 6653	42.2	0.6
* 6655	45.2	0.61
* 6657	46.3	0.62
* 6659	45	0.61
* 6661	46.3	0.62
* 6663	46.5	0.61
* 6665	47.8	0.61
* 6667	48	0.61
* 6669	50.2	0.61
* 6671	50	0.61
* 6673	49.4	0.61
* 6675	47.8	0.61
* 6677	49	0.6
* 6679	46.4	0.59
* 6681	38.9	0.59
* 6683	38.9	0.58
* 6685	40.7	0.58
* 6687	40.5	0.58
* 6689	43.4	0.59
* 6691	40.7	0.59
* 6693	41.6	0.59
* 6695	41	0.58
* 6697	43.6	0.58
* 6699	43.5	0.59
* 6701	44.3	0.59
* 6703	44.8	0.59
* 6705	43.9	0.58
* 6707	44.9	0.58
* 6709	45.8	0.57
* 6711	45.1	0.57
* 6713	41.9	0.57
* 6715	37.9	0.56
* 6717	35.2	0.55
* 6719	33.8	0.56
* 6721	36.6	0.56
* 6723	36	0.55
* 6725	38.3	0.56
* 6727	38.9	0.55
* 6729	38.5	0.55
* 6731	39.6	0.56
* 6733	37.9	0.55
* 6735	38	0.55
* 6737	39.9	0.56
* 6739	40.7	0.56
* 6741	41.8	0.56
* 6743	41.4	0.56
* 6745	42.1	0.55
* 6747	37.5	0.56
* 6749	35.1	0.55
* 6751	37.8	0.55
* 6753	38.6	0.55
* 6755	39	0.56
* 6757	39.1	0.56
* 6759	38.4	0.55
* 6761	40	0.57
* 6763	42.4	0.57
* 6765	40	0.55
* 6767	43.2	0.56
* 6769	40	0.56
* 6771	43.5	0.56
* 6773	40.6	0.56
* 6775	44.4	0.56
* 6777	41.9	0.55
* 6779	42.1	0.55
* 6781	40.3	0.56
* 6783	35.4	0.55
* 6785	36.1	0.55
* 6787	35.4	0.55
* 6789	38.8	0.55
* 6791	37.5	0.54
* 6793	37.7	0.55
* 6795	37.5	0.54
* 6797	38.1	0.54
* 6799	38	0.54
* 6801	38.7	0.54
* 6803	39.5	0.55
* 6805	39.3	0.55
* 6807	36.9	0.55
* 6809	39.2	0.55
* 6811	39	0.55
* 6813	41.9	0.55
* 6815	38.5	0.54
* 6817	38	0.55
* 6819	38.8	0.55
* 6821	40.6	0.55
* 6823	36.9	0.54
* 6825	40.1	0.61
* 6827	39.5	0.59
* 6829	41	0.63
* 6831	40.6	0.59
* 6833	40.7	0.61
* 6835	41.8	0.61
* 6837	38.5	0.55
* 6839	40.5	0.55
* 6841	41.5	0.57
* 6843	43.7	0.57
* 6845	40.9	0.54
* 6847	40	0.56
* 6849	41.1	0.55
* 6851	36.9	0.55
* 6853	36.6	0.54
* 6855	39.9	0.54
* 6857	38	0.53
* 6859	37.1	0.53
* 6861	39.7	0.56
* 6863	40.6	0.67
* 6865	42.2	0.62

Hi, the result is 2.8 angstroms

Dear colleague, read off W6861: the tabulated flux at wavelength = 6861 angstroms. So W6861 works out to 39.7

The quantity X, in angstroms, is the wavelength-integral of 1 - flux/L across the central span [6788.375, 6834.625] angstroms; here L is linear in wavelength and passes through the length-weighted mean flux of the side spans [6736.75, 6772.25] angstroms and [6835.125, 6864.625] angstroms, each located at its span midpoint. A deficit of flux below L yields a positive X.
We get 1.0 angstroms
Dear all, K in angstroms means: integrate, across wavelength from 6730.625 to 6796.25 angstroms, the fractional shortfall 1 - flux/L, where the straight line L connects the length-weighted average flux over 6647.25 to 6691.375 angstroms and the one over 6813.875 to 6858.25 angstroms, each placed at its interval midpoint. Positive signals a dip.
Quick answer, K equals 4.2 angstroms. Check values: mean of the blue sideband 45.5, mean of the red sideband 39.7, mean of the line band 39.5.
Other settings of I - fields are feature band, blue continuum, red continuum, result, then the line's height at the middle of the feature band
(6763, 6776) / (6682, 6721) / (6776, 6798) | -1.02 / 38.9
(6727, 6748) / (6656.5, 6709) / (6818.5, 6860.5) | 1.61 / 43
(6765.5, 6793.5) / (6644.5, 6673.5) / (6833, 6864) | 1.84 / 42.6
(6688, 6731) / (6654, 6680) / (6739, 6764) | 2.58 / 43.5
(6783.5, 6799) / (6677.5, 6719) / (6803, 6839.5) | 1.10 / 40.1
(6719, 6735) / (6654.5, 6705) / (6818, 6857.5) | 2.07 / 43.3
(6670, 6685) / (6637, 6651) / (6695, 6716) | 0.48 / 46.9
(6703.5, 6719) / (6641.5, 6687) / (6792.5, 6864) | 1.02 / 44.6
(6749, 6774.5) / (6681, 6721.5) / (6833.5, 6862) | 0.39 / 40.7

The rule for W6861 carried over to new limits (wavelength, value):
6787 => 35.4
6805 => 39.3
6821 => 40.6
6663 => 46.5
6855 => 39.9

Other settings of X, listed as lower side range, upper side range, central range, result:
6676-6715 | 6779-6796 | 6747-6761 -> 0.5 angstroms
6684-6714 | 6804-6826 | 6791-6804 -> 0.5 angstroms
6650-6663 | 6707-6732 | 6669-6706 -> -1.7 angstroms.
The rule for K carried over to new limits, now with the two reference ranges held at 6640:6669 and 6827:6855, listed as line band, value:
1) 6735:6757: 2.4 angstroms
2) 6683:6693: 1.2 angstroms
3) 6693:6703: 0.7 angstroms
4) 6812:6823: 0.5 angstroms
